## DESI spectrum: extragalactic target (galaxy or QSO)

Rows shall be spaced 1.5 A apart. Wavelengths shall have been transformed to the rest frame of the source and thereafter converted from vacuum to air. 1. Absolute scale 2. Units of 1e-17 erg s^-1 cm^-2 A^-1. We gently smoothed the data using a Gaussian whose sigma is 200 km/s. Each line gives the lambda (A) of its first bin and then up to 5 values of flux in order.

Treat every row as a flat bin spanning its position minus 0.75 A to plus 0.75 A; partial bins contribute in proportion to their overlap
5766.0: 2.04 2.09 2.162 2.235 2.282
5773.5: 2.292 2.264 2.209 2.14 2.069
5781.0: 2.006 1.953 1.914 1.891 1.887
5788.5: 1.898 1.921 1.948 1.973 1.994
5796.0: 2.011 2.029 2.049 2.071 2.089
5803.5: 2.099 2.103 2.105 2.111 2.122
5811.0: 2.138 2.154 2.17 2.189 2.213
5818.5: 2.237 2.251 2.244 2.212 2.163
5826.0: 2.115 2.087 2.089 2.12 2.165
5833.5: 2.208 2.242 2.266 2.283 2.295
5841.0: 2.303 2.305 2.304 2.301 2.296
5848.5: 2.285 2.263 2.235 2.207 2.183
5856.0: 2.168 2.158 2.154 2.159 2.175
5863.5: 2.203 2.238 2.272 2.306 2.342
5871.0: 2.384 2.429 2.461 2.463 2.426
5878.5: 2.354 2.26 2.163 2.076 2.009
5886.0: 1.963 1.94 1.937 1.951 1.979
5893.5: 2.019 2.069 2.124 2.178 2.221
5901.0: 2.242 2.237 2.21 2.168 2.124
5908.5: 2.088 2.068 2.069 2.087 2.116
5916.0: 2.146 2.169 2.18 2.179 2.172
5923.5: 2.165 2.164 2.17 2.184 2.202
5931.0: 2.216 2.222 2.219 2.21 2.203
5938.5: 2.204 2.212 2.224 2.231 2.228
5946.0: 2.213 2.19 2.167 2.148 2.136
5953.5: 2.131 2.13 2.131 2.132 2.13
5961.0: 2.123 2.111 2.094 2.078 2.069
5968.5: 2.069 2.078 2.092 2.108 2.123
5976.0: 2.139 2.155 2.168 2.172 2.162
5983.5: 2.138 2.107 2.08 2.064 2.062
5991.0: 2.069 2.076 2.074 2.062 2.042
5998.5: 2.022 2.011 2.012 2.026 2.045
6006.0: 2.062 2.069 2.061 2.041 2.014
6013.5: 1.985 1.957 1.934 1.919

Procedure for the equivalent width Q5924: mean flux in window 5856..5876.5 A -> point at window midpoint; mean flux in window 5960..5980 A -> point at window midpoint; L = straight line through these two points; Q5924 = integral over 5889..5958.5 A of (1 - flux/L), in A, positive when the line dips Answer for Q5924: 1.0 A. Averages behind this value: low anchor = 2.29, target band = 2.15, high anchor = 2.11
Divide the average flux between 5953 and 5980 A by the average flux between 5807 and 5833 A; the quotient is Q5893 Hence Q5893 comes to 1.0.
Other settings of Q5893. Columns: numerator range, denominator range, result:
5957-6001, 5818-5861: 0.95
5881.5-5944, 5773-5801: 1.06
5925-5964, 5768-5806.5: 1.06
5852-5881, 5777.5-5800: 1.15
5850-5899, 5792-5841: 1.02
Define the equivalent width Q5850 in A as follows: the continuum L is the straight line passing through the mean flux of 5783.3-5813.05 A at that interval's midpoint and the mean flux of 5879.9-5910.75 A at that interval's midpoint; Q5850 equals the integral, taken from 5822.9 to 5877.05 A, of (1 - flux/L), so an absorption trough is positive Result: -4.9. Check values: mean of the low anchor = 2.02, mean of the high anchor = 2.09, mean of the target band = 2.25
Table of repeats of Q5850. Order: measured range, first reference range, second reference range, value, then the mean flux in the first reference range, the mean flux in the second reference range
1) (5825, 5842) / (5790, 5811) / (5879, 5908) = -1.06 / 2.05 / 2.1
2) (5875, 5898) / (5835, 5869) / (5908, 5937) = 0.94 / 2.24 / 2.16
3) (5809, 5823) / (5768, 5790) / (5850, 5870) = -0.33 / 2.08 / 2.22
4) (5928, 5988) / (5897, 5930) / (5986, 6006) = -1.46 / 2.16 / 2.05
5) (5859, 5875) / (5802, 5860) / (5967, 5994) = -0.86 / 2.2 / 2.11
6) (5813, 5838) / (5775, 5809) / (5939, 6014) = -1.79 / 2.03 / 2.11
